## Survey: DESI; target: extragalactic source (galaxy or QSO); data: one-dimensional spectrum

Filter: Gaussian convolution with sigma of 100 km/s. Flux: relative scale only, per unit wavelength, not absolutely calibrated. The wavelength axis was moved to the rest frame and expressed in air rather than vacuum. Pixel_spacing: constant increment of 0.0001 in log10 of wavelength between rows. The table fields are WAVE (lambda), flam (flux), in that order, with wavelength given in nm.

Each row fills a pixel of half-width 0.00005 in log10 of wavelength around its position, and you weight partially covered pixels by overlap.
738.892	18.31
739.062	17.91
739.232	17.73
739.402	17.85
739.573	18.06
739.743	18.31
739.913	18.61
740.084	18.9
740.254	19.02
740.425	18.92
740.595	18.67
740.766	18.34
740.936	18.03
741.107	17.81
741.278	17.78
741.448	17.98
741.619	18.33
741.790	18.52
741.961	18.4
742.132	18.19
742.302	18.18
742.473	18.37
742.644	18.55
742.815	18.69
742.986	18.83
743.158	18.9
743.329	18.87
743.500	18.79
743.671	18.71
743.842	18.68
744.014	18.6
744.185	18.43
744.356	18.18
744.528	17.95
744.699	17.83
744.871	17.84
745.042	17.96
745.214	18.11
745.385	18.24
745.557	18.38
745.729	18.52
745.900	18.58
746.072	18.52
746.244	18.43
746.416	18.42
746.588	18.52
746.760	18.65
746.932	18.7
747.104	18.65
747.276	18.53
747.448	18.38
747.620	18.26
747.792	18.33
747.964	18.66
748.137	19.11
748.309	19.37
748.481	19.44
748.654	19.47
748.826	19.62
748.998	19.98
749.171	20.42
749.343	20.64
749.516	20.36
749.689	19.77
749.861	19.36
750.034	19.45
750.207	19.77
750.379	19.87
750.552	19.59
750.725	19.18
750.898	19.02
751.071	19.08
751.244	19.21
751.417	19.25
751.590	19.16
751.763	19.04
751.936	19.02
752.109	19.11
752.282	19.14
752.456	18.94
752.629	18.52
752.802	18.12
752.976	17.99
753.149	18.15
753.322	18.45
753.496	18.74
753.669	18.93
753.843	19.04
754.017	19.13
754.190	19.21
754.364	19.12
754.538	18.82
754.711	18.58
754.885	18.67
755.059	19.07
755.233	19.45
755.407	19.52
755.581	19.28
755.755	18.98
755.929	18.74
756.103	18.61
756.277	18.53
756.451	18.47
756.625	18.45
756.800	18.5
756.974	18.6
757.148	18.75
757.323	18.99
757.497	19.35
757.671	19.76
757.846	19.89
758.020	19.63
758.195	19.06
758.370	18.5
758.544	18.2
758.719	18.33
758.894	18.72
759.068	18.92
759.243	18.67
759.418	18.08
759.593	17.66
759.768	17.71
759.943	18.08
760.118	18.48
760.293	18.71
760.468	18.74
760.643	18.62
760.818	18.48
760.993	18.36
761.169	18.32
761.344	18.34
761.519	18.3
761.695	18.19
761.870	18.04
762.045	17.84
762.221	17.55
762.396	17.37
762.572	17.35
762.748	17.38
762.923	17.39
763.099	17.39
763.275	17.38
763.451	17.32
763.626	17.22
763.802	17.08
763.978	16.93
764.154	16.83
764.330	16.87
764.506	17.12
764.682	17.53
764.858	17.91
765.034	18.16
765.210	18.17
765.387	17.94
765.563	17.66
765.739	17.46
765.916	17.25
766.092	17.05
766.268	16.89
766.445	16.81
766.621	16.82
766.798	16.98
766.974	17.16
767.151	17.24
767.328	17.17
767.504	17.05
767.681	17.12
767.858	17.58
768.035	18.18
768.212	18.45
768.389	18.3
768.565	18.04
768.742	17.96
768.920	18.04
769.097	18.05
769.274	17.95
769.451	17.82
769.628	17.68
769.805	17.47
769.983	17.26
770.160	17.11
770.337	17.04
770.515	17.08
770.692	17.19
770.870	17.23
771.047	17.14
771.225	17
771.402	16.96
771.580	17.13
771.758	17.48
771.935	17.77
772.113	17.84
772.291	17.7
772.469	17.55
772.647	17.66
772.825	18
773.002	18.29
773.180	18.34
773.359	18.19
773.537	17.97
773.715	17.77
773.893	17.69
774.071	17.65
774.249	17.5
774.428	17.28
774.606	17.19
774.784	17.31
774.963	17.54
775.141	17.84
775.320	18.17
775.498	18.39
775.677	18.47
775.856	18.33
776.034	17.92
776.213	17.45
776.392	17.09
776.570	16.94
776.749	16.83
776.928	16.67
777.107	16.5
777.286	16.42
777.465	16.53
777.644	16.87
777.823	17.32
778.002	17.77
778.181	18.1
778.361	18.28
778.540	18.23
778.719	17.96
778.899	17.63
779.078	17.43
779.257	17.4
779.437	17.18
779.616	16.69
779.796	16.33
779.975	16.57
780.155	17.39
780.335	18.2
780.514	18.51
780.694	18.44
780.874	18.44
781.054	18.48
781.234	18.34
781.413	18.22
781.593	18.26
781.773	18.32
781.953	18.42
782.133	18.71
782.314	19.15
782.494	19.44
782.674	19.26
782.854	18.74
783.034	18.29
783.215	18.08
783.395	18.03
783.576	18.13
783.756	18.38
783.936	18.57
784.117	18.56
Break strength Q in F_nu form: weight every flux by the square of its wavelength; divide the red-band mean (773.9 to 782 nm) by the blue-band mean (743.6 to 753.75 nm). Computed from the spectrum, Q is 1.0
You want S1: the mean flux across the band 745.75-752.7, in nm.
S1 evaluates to 19.1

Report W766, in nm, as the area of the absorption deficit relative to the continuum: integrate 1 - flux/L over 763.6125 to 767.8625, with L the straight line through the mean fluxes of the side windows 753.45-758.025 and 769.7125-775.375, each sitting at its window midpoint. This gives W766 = 0.199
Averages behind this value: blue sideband 19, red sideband 17.5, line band 17.3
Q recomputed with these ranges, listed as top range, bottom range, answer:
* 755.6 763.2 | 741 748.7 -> 1.04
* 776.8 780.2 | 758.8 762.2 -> 0.99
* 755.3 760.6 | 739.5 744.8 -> 1.06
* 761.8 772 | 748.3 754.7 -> 0.94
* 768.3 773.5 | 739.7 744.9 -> 1.03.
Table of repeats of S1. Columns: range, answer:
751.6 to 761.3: 18.7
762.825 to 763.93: 17.3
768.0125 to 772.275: 17.6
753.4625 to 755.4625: 19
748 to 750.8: 19.7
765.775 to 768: 17.1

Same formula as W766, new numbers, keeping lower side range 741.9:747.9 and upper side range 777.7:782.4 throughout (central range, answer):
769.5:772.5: 0.118 nm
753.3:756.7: -0.115 nm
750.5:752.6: -0.090 nm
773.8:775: 0.036 nm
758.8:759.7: -0.009 nm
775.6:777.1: 0.047 nm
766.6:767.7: 0.061 nm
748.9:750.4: -0.130 nm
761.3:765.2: 0.136 nm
